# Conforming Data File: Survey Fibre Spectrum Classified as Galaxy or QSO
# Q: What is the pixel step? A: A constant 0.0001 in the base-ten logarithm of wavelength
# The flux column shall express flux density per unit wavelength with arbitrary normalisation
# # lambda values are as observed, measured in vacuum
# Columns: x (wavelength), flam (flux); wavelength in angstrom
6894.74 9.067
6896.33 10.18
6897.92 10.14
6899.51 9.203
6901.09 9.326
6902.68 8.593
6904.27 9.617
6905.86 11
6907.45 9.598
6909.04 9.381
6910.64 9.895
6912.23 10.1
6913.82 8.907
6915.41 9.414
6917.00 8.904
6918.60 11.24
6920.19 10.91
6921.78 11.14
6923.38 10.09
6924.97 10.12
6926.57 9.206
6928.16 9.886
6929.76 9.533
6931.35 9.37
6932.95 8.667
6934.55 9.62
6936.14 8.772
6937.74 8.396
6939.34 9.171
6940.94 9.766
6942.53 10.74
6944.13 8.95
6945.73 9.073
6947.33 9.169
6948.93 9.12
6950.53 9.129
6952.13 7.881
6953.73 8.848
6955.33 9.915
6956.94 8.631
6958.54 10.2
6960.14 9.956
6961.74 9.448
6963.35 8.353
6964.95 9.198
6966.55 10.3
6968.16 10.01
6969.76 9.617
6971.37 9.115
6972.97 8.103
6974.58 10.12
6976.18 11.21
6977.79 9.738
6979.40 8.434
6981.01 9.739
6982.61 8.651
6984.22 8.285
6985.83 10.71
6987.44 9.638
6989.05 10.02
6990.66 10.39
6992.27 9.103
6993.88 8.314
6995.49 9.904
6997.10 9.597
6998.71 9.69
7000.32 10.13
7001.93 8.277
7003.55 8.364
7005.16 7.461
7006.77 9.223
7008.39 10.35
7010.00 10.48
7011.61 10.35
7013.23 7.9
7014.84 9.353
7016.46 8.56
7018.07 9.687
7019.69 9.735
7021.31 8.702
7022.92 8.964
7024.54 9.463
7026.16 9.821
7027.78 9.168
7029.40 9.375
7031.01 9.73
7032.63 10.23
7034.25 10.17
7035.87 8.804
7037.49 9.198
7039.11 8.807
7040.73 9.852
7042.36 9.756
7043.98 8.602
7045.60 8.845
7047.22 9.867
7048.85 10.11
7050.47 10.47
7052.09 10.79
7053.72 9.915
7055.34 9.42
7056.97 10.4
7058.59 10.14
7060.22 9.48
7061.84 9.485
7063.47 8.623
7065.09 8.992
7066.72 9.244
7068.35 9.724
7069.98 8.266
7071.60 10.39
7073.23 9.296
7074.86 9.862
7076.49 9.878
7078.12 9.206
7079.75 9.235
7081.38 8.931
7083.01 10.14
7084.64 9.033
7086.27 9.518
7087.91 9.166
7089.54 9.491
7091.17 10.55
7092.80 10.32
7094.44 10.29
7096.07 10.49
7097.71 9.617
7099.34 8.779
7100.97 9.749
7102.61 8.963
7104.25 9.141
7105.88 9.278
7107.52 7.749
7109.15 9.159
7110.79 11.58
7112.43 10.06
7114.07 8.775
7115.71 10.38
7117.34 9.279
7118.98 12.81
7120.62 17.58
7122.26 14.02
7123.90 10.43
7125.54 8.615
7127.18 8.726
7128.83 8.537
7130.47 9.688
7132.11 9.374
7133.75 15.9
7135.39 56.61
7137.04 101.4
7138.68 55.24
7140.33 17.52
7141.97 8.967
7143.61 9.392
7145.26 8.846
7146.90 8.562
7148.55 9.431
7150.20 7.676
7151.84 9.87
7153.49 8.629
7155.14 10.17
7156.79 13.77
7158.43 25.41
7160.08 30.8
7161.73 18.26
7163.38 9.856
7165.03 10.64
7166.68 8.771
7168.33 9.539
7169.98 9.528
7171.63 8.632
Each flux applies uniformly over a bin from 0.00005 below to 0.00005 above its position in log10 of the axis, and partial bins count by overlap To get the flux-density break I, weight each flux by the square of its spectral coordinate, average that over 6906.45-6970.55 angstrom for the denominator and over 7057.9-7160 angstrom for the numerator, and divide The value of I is 1.48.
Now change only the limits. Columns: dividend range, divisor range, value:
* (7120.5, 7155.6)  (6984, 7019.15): 2.10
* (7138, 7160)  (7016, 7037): 1.66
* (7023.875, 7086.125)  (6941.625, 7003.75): 1.04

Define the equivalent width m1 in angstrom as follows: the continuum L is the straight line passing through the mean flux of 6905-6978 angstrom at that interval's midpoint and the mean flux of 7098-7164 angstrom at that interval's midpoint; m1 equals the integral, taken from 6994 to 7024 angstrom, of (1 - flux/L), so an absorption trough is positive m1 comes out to 6.56 angstrom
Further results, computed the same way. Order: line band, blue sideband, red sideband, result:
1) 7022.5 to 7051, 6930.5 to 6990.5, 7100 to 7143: 8.06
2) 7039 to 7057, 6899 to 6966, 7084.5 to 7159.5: 4.12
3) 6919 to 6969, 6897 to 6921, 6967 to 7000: 0.87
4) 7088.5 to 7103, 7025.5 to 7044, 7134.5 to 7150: 7.68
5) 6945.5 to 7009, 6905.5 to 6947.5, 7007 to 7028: 1.29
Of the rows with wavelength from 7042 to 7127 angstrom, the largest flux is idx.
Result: 17.58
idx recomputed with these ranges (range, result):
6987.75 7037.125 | 10.48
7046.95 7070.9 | 10.79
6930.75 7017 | 11.21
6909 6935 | 11.24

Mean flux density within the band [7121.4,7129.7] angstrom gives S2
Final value 10.1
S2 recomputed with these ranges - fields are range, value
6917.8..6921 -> 11.1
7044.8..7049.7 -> 9.61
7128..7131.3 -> 9.1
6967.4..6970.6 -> 9.8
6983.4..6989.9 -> 9.66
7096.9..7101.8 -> 9.39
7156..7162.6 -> 22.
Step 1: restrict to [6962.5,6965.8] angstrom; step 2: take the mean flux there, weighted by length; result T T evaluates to 8.81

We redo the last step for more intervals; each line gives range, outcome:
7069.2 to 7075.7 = 9.47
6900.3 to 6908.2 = 9.63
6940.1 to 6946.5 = 9.64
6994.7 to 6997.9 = 9.75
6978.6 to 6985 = 8.78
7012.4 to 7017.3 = 8.62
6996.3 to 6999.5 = 9.65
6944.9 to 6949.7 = 9.12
